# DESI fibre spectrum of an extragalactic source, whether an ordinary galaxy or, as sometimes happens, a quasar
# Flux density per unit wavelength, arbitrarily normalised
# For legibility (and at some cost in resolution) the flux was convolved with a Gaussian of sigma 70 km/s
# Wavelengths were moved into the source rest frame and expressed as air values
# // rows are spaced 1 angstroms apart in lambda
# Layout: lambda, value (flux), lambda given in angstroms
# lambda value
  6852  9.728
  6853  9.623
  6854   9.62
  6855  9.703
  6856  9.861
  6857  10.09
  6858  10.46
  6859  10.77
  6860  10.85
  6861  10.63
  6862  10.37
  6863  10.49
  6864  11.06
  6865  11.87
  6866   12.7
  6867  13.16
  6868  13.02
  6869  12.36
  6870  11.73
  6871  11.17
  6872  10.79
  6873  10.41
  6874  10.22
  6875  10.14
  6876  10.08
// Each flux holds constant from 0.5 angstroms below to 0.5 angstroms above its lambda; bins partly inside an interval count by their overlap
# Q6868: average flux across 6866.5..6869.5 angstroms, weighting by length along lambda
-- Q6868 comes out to 12.8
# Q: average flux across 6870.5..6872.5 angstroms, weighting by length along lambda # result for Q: 11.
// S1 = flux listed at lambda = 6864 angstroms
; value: 11.06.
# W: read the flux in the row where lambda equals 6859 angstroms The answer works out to 10.77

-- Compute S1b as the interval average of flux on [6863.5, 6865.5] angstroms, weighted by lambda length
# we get 11.5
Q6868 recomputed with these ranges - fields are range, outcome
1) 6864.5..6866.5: 12.3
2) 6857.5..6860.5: 10.7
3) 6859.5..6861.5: 10.7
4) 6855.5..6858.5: 10.1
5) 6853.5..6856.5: 9.73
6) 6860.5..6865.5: 10.9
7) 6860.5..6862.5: 10.5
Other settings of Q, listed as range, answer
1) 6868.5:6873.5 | 11.3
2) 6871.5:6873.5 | 10.6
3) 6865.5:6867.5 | 12.9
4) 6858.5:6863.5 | 10.6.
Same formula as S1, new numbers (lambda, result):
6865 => 11.87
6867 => 13.16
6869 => 12.36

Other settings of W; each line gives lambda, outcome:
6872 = 10.79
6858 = 10.46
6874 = 10.22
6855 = 9.703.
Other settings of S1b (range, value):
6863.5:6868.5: 12.4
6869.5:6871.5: 11.4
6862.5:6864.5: 10.8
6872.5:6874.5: 10.3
